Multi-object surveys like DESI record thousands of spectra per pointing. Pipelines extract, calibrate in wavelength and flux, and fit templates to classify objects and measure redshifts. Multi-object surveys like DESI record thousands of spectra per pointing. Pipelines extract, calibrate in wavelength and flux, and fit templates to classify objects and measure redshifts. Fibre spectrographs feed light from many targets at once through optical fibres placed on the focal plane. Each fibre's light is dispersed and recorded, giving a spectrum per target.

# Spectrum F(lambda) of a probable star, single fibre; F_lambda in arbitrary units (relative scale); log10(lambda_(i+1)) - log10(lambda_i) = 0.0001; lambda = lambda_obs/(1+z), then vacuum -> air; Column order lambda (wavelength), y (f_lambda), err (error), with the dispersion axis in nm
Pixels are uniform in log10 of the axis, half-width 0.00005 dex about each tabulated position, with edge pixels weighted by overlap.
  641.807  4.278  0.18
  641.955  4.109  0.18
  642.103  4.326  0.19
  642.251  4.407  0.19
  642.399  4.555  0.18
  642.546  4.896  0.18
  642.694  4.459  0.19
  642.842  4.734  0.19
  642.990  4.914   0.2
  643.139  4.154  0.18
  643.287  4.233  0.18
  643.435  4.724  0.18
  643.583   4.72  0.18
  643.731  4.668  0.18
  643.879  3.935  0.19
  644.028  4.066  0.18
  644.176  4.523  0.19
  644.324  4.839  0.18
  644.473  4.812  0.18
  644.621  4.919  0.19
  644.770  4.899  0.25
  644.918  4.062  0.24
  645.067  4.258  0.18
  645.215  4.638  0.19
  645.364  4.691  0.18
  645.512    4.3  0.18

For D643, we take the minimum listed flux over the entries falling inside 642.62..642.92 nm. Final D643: 4.459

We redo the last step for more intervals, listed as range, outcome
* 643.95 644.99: 4.062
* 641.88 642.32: 4.109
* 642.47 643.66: 4.154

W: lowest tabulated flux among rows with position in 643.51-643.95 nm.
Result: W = 3.935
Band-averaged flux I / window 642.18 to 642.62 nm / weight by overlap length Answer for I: 4.63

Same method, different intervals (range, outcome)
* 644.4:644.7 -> 4.86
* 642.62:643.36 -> 4.49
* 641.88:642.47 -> 4.34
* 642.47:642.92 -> 4.71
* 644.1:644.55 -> 4.73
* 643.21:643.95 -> 4.46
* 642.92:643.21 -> 4.52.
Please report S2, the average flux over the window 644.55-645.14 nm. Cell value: 4.53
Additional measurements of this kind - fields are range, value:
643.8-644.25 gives 4.18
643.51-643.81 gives 4.69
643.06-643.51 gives 4.37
